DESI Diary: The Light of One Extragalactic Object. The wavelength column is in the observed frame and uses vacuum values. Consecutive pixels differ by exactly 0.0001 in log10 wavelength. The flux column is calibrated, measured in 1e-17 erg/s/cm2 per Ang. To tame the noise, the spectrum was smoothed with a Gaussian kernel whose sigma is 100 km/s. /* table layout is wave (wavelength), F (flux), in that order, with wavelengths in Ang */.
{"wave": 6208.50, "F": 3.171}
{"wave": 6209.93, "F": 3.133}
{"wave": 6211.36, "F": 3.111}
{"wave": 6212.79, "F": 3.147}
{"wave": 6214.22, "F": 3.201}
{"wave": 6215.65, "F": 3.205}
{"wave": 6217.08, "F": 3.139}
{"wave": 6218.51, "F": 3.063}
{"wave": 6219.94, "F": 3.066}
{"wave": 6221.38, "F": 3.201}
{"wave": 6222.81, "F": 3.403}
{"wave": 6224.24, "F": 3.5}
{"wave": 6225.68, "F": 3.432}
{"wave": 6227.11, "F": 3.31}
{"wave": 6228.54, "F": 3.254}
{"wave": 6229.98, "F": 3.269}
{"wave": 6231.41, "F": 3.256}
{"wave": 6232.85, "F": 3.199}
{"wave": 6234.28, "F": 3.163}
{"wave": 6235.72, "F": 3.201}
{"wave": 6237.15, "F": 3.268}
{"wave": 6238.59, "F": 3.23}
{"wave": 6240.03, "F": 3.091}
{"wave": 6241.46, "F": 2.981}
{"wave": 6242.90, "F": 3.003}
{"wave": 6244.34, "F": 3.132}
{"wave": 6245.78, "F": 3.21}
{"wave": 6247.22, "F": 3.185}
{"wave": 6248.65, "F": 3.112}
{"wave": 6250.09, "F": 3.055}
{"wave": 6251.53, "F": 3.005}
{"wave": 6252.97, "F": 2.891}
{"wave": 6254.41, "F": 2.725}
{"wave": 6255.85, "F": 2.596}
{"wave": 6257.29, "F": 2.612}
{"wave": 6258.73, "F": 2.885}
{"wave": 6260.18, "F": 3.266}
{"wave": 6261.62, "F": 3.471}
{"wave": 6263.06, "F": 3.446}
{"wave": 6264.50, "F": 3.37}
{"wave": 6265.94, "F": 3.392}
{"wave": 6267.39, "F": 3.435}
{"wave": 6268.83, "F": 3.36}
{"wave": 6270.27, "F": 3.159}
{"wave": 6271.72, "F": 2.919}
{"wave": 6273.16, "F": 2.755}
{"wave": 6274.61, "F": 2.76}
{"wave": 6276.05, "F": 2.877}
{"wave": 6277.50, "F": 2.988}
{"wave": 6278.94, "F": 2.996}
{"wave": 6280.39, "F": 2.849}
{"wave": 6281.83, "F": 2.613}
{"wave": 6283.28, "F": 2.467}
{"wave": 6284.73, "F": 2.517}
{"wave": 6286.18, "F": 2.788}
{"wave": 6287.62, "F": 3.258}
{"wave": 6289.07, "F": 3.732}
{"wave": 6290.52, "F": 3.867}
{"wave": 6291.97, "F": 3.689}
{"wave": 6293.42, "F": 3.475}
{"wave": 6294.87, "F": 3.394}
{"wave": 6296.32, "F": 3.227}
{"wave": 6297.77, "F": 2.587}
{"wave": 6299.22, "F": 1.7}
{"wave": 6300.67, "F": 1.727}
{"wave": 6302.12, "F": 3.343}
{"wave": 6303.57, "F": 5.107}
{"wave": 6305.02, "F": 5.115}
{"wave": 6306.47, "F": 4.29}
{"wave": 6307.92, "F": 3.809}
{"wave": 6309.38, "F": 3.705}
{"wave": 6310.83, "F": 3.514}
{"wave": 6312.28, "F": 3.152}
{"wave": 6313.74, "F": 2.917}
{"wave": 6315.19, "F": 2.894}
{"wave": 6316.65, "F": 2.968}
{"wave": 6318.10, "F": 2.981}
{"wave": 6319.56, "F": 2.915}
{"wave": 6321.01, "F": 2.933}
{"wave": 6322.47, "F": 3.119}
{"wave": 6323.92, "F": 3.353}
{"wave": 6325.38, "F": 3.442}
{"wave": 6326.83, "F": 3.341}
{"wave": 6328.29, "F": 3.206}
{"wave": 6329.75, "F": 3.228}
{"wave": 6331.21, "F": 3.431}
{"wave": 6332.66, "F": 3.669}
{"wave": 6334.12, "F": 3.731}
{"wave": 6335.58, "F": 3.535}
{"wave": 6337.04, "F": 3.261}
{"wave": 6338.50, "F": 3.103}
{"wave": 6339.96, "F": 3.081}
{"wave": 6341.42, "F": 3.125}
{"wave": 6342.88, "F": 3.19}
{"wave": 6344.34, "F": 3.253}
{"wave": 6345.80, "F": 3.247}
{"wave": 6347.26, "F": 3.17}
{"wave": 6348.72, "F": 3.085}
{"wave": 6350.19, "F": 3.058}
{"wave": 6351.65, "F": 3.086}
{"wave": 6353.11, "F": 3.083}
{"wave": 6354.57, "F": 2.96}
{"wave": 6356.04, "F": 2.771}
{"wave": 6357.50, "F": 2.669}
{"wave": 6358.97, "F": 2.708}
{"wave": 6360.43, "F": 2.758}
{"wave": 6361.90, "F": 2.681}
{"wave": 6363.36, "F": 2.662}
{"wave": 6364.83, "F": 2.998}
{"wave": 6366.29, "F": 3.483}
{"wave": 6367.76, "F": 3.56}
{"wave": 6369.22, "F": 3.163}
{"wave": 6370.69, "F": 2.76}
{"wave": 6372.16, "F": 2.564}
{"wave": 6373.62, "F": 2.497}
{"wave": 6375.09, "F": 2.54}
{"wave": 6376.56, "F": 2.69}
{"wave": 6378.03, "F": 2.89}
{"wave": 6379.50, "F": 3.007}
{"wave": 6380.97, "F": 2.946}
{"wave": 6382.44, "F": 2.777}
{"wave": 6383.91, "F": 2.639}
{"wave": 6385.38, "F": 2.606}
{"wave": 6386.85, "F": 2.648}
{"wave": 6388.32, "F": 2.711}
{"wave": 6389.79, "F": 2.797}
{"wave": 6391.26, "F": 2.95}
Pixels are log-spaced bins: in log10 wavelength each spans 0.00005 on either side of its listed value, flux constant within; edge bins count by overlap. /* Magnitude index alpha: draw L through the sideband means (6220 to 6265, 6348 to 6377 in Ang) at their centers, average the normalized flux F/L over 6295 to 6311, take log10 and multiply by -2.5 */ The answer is -0.15 mag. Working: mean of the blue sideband 3.15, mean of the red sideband 2.89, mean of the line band 3.46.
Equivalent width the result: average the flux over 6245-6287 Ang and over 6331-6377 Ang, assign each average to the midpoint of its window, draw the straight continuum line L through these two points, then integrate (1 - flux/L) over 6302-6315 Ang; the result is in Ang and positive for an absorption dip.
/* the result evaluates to -3.7 Ang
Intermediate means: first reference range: 2.99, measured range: 3.87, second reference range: 3.05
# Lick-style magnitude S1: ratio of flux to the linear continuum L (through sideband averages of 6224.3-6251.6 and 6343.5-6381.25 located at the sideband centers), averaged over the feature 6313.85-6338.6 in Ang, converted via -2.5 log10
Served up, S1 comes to -0.08 mag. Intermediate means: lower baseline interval 3.19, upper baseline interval 2.93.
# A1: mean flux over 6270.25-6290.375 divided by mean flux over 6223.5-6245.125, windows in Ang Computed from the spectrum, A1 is 0.91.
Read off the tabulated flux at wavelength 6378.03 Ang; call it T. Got 2.89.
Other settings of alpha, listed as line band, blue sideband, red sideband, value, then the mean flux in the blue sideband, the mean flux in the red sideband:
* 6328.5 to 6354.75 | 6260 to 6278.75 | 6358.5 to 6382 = -0.102 mag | 3.16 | 2.87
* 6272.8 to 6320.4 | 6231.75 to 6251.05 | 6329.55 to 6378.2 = -0.031 mag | 3.14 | 3.05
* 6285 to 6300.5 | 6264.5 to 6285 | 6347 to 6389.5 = -0.057 mag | 2.96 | 2.86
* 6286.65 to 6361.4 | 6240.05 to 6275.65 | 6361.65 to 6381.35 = -0.098 mag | 3.07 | 2.89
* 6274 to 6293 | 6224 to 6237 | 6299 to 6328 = 0.096 mag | 3.28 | 3.34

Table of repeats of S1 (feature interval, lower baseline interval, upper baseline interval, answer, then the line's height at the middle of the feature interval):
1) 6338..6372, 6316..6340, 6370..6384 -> -0.019 mag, 2.97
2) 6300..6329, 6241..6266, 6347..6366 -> -0.144 mag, 2.97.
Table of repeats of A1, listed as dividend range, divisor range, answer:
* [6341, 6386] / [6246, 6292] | 0.96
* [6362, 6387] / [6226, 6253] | 0.90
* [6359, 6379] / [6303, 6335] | 0.82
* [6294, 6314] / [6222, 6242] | 1.05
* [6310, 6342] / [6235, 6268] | 1.04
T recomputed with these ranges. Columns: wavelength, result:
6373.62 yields 2.497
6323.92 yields 3.353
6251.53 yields 3.005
